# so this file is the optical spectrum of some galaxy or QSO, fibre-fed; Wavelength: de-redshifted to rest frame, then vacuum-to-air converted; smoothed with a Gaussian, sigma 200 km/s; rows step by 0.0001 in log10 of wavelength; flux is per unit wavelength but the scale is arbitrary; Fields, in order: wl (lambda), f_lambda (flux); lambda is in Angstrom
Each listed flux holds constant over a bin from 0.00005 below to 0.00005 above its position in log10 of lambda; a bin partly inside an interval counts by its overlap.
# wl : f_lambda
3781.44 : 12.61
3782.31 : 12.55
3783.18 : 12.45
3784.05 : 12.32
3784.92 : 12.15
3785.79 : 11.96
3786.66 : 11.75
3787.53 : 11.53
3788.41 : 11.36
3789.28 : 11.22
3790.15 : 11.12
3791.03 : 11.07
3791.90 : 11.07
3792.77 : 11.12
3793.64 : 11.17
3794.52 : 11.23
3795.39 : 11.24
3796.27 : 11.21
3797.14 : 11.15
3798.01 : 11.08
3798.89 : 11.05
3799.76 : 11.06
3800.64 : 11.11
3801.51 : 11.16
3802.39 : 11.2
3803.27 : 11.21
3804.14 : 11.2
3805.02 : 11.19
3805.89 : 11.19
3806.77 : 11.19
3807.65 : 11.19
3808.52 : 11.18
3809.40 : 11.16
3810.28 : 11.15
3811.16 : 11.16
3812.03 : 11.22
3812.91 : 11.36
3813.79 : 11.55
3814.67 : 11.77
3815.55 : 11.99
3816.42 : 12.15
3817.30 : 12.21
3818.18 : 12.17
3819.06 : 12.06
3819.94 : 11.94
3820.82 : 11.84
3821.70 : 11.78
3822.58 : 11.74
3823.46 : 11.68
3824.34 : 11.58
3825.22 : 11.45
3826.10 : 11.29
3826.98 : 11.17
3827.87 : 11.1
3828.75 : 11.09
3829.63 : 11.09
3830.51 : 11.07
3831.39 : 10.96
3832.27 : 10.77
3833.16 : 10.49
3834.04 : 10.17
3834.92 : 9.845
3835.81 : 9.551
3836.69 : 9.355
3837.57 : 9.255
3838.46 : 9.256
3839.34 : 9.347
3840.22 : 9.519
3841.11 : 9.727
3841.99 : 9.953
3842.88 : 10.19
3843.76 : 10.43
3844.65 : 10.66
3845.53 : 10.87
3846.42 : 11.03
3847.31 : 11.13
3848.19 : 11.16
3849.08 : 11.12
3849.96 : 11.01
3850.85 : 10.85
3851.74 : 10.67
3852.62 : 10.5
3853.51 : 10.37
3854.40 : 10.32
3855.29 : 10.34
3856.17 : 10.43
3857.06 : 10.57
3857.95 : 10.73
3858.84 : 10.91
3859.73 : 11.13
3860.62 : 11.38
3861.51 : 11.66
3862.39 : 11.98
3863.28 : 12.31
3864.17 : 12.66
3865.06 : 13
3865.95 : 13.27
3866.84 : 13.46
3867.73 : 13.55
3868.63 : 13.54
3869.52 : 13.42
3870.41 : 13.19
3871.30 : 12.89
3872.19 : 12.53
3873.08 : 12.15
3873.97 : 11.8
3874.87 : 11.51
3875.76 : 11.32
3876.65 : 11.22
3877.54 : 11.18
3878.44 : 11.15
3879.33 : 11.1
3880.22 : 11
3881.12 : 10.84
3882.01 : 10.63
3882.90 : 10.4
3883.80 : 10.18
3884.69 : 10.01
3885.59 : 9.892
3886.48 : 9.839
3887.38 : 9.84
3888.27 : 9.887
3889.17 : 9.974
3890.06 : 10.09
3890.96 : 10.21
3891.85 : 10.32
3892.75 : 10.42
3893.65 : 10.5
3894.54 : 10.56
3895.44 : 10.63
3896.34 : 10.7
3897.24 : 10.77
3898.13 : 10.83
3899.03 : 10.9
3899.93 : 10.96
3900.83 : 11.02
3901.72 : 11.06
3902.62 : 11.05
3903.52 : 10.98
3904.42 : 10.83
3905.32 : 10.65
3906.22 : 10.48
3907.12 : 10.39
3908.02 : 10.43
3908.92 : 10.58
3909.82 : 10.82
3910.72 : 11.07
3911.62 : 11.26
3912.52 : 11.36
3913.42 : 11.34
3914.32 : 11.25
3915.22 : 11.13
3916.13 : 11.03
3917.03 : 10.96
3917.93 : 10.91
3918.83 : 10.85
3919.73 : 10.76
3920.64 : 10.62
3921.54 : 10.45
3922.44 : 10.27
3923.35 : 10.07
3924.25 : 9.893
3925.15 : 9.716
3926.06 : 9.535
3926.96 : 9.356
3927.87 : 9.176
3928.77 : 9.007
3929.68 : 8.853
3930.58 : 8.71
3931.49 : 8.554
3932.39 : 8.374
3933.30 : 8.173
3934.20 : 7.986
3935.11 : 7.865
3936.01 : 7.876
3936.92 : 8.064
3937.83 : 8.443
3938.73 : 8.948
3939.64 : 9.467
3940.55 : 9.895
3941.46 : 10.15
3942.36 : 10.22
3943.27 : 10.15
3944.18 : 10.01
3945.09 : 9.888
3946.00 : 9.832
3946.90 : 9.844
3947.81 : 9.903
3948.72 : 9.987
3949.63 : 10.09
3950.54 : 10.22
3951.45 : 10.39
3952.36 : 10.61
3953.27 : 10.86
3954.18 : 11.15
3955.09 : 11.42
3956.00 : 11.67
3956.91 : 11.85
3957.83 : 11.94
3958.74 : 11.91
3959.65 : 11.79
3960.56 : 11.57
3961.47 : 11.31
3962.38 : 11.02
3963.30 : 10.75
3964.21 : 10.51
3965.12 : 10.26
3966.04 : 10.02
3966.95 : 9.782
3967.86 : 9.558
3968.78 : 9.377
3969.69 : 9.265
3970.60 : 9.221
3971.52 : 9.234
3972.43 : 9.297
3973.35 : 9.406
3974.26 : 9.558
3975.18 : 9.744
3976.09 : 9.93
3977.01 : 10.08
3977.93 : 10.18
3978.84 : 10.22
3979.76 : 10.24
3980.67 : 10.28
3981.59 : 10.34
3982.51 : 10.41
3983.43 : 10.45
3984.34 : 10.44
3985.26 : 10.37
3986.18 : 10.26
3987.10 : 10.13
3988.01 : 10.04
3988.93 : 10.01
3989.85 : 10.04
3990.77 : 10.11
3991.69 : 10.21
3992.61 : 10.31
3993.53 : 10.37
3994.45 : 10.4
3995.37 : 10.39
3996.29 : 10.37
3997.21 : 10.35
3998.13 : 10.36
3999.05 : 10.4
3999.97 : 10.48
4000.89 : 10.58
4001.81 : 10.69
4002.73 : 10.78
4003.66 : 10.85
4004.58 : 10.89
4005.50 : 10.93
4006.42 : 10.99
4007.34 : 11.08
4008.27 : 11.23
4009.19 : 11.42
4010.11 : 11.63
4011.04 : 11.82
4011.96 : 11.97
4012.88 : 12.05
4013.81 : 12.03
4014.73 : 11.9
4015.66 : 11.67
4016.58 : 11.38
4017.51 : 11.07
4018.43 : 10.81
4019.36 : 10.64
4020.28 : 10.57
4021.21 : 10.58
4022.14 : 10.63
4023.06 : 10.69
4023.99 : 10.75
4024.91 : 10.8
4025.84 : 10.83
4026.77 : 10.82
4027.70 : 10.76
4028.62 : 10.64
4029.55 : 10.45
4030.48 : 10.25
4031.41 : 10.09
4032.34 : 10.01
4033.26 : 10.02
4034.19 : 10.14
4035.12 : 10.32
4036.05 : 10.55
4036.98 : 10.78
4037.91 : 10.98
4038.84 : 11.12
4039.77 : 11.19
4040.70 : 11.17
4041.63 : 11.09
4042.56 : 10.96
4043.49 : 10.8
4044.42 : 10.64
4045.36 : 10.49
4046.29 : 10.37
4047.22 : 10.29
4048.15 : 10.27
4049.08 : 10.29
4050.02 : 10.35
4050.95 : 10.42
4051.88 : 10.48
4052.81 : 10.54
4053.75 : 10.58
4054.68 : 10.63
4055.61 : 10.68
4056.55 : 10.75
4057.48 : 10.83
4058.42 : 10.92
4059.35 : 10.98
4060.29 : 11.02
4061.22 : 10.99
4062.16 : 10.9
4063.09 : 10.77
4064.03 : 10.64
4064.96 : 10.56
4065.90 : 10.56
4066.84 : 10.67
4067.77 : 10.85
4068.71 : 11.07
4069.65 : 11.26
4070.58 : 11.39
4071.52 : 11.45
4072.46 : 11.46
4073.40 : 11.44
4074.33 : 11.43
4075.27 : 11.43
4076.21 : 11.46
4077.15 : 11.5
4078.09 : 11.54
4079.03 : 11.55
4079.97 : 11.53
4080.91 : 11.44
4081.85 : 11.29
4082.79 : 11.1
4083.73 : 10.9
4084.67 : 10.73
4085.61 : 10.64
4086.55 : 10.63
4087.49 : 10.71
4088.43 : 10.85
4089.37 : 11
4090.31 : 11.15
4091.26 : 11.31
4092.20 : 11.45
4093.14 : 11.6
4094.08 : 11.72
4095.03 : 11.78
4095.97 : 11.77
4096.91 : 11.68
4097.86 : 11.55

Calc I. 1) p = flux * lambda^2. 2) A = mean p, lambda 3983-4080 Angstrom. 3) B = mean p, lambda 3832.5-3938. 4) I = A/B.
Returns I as 1.10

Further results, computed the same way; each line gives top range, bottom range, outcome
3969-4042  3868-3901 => 1.02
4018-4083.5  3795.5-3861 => 1.11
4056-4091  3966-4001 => 1.15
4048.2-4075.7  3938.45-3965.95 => 1.08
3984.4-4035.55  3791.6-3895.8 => 1.05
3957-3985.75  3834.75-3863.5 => 1.04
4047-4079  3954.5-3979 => 1.10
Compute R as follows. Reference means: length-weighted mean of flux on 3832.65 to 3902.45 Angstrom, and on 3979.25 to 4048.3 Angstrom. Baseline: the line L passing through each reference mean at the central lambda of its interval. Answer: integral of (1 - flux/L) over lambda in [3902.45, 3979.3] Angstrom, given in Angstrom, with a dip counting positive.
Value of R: 4.85 Angstrom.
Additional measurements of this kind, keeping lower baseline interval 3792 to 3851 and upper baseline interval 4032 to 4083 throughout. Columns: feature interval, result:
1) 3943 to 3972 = 1.2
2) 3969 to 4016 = 1.8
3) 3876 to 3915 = 1.0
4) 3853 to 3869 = -1.1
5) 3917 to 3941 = 3.5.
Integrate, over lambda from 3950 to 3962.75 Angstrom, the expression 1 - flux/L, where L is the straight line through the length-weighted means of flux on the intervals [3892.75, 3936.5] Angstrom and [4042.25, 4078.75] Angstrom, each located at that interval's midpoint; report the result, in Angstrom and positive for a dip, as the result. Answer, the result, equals -1.0 Angstrom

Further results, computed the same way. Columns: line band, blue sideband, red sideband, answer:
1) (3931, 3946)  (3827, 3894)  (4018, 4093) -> 2.58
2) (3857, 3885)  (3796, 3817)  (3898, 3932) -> -2.61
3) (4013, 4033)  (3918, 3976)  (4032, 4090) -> -0.55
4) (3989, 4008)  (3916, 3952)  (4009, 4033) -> 0.20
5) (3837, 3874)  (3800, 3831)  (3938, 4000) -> -0.51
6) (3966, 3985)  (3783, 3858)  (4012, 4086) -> 1.87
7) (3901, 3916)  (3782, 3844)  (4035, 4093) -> 0.18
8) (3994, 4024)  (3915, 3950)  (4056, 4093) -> -1.68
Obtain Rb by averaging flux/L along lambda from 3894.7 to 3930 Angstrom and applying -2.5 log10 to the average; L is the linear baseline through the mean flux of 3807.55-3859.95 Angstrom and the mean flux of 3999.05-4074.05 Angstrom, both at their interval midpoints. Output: 0.03 mag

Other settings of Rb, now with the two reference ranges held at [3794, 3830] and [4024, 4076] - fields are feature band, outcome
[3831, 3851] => 0.105 mag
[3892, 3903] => 0.040 mag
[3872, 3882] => -0.014 mag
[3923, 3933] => 0.205 mag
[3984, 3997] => 0.069 mag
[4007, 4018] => -0.073 mag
